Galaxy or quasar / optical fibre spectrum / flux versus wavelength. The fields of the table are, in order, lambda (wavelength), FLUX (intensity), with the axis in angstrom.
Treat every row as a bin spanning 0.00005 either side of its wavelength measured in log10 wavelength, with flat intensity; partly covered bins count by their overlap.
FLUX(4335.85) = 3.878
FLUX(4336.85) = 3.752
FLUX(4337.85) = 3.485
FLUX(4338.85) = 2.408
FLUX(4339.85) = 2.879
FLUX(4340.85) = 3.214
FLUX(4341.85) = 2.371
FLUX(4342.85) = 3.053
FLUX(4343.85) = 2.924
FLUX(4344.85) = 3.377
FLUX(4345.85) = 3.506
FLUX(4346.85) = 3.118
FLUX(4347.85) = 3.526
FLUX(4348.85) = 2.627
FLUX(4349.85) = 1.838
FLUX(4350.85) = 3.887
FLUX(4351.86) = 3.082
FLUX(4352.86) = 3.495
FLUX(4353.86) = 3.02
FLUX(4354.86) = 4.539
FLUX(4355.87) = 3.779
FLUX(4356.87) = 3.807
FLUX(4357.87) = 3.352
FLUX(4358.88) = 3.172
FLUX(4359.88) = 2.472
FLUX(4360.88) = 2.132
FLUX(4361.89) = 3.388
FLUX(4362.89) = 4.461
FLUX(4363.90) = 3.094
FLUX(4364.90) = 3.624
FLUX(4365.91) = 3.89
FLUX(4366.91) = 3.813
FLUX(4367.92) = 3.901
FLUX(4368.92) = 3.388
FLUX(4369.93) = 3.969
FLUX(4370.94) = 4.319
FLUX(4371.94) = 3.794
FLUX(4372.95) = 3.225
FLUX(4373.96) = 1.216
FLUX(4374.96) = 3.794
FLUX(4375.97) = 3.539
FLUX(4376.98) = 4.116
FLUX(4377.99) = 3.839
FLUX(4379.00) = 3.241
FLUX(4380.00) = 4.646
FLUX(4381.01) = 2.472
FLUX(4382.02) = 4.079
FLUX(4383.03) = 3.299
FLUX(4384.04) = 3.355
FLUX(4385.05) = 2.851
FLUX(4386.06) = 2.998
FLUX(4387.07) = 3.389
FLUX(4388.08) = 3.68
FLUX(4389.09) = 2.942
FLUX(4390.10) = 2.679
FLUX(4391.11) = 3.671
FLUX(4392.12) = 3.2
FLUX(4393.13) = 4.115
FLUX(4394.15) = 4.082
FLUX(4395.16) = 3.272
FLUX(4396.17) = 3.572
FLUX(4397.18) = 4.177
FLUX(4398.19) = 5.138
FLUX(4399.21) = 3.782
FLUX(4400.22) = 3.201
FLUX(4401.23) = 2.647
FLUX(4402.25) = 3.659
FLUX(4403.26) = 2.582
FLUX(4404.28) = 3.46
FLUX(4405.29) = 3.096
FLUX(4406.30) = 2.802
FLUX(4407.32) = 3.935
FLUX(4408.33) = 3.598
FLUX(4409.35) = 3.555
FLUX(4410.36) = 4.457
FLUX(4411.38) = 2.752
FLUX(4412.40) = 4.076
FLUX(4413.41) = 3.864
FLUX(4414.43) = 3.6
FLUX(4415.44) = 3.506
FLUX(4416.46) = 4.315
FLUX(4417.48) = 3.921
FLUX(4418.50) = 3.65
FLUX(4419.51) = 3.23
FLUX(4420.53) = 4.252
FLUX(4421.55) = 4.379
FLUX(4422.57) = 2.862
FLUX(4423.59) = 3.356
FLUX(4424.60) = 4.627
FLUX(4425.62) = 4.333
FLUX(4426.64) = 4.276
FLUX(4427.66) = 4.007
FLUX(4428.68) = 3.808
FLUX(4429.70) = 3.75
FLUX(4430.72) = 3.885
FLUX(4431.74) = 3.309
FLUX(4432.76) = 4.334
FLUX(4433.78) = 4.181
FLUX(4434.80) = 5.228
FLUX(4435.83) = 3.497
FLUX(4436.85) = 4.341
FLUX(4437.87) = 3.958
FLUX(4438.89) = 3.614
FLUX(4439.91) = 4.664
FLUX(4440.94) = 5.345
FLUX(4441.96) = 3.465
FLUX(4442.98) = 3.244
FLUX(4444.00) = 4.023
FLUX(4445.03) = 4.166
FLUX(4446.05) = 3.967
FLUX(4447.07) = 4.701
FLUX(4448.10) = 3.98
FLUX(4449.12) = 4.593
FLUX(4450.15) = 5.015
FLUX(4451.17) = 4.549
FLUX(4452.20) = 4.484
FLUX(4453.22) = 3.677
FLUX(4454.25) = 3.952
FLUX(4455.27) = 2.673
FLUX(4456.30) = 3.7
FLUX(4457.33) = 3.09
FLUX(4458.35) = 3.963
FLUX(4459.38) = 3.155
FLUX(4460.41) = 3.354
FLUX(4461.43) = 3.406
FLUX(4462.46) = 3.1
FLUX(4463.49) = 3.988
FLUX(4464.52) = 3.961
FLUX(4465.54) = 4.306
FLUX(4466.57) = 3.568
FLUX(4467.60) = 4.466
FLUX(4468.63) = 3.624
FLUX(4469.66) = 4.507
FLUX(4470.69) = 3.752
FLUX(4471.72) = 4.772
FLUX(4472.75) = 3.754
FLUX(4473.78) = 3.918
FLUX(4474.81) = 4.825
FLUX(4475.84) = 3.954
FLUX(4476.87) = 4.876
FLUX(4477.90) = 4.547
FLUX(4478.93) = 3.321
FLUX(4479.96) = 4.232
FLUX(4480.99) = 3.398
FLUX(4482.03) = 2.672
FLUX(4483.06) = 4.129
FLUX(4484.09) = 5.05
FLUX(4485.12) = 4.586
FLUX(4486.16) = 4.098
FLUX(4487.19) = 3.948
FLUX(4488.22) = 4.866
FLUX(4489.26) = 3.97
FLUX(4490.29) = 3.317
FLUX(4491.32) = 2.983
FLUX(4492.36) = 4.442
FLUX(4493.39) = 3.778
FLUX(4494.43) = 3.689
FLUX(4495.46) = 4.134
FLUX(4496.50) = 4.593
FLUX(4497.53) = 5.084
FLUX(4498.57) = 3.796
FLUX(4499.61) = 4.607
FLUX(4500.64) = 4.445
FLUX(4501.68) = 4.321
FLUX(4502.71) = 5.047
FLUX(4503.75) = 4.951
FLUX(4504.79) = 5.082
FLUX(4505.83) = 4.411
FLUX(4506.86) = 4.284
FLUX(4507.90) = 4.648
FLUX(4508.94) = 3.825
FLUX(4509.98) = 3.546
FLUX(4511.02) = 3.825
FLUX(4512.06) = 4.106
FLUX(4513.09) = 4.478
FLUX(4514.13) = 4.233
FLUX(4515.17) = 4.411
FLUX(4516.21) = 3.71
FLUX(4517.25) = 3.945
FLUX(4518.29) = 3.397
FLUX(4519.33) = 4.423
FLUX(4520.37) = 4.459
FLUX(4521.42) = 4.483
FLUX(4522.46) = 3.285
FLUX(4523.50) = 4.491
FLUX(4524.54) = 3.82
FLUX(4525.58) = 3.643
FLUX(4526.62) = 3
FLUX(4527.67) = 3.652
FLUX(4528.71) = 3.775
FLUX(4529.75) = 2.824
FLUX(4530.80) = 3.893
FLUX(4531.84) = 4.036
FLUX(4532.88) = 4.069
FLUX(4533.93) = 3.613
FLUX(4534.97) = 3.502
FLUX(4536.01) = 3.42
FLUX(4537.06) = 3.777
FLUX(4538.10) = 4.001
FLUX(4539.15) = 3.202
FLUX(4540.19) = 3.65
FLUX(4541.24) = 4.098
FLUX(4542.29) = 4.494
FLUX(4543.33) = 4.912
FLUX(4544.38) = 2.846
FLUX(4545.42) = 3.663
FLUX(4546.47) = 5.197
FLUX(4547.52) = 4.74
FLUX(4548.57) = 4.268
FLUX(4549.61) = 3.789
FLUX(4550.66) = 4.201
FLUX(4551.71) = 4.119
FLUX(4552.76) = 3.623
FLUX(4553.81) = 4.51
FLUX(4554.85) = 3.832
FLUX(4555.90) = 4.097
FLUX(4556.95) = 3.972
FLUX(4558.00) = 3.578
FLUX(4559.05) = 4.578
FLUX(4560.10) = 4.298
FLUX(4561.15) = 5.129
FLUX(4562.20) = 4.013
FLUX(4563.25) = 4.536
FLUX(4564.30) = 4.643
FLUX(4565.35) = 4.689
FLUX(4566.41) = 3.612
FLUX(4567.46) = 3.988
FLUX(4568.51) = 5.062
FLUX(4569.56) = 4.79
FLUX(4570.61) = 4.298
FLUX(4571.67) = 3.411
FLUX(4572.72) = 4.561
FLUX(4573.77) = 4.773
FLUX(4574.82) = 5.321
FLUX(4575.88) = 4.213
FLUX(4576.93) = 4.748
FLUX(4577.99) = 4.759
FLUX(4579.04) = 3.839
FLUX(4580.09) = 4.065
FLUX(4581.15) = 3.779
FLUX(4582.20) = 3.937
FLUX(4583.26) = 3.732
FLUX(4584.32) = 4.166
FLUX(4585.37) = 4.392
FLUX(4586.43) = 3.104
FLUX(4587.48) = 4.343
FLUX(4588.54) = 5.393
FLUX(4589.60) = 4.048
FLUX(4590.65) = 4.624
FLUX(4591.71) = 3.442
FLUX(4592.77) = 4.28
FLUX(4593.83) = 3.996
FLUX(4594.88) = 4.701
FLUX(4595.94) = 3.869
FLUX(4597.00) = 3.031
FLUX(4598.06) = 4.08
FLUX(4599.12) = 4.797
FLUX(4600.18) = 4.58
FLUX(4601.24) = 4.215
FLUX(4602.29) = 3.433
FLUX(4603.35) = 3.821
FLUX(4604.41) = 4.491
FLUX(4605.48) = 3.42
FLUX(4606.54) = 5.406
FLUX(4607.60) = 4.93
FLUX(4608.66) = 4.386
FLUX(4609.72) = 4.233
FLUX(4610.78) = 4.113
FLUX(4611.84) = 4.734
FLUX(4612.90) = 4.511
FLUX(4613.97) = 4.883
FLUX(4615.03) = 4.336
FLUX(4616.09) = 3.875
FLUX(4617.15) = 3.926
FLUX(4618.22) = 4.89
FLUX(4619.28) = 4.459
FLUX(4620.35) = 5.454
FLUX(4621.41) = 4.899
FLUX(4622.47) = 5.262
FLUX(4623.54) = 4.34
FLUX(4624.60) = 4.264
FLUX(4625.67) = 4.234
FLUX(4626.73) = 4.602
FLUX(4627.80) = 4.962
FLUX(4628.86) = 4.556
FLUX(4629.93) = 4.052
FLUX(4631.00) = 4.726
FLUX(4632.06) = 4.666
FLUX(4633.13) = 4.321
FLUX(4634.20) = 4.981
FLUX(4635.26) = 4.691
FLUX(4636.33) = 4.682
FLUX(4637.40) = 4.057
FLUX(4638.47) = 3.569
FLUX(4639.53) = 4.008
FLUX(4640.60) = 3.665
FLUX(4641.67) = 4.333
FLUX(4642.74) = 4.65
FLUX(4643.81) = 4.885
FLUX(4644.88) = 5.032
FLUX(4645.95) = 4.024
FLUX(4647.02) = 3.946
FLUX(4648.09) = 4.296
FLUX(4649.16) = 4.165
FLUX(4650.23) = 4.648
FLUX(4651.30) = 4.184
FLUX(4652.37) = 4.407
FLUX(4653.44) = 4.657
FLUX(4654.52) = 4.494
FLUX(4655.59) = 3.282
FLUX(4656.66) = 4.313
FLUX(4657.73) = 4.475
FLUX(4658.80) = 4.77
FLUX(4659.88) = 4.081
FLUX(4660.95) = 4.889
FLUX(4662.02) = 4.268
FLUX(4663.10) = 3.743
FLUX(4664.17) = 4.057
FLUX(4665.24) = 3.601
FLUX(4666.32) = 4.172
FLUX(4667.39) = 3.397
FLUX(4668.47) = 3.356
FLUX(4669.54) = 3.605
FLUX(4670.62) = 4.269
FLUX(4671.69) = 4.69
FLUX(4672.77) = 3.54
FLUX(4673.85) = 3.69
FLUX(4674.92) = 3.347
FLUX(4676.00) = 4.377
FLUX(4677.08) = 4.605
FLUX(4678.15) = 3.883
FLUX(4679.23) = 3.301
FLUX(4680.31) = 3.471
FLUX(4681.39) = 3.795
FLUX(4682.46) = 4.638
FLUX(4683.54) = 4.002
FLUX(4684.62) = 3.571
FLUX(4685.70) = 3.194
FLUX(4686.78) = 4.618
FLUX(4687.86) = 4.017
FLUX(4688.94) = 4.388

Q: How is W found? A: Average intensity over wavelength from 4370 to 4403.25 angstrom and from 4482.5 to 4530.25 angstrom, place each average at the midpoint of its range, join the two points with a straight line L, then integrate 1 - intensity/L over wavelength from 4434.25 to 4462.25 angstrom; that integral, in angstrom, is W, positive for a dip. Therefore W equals -1.3 angstrom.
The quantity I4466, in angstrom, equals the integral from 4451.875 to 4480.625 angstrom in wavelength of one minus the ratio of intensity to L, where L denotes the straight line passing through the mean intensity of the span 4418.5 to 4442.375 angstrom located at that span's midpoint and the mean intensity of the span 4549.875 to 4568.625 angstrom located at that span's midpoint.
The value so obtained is 1.4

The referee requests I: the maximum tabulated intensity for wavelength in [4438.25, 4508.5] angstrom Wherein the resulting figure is 5.345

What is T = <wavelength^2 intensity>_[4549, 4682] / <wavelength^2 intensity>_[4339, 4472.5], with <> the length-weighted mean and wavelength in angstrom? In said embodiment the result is 1.3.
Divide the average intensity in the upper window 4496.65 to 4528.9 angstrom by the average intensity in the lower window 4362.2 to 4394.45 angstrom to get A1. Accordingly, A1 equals 1.19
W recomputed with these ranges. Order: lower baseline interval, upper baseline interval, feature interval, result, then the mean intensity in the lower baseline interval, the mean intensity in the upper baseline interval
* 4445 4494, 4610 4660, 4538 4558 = 0.7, 3.98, 4.43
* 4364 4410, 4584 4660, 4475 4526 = -3.1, 3.5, 4.36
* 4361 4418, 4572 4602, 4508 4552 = 1.1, 3.54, 4.23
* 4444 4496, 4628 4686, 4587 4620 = -1.6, 3.98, 4.16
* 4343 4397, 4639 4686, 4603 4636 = -4.5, 3.41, 4.09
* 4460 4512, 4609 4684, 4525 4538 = 1.7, 4.12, 4.28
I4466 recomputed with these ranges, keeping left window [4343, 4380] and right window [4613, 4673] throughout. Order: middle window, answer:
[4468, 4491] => -1.76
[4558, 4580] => -1.83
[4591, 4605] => 0.42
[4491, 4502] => -0.95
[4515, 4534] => 0.54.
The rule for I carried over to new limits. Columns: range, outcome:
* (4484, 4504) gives 5.084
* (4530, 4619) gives 5.406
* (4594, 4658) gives 5.454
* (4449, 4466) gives 5.015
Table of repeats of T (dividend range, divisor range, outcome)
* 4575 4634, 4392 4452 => 1.21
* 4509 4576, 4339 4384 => 1.31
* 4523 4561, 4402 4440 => 1.09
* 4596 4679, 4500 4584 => 1.08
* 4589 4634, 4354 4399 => 1.38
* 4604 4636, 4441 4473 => 1.25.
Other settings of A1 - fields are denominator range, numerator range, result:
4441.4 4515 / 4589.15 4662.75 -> 1.07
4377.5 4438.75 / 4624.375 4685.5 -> 1.14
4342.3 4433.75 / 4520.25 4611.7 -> 1.17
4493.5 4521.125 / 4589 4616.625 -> 0.99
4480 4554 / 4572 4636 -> 1.08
